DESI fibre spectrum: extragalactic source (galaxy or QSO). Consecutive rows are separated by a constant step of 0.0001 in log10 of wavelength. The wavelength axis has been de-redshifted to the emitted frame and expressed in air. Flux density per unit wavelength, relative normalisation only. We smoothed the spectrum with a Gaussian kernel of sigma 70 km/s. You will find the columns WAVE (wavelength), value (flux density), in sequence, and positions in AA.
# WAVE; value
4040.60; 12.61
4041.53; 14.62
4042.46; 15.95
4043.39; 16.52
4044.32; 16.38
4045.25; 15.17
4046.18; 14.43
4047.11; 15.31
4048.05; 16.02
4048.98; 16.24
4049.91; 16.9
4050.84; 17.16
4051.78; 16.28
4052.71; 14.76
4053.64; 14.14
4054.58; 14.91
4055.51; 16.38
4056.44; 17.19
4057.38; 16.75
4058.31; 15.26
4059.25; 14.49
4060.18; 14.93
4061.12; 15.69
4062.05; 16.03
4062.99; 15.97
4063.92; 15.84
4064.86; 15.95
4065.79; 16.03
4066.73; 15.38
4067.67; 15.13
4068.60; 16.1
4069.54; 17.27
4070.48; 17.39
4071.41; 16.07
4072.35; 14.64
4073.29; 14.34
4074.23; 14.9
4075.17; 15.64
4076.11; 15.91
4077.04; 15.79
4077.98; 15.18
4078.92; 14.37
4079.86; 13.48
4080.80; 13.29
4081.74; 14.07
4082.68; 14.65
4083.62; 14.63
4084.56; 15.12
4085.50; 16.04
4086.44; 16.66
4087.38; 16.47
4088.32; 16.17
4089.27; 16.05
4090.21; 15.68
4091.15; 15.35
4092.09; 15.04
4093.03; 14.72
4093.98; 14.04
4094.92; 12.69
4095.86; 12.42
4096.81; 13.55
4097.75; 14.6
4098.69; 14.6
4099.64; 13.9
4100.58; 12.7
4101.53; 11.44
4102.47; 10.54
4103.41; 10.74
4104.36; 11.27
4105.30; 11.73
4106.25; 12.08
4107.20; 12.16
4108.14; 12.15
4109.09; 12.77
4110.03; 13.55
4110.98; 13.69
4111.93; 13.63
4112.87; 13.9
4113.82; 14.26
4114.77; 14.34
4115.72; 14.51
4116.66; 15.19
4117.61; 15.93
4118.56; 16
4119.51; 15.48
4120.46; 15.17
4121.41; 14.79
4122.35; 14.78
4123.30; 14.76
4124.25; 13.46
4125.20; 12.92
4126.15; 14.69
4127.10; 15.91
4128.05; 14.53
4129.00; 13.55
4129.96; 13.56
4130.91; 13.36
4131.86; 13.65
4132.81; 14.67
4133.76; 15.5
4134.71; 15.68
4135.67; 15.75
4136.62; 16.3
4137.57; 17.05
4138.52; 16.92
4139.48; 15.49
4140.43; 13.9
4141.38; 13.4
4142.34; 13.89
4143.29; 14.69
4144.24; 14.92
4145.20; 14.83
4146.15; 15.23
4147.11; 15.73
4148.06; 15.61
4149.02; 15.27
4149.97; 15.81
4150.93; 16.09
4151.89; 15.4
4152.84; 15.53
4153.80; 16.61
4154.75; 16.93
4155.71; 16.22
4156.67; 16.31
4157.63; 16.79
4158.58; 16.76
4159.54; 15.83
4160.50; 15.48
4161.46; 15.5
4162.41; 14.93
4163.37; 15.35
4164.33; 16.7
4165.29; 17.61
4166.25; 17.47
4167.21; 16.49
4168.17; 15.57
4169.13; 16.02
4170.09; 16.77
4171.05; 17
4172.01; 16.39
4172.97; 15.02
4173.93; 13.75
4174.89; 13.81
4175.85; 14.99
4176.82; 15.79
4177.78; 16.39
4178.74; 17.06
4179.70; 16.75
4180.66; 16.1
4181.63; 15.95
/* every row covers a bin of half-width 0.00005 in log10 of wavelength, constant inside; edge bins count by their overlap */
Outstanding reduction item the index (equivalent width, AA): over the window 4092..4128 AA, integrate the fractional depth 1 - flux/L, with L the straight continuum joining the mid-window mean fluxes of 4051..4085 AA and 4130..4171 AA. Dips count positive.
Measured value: 4.3 AA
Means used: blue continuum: 15.4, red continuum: 15.7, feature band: 13.7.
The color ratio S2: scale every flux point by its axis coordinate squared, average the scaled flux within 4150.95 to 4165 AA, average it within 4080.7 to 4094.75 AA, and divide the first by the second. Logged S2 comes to 1.1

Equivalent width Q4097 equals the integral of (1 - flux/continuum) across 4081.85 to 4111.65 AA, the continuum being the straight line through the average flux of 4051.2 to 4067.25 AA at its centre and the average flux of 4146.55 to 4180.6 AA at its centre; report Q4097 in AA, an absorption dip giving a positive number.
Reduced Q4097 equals 3.8 AA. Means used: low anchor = 15.6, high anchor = 16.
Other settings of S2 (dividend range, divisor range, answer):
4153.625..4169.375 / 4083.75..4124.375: 1.19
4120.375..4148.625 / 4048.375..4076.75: 0.97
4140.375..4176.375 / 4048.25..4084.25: 1.06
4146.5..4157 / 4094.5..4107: 1.31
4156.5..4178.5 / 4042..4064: 1.07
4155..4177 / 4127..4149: 1.08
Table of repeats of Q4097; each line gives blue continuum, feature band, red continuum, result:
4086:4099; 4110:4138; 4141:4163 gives 0.98 AA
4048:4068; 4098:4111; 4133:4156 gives 2.72 AA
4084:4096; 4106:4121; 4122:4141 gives 0.89 AA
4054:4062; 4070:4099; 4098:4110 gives -2.63 AA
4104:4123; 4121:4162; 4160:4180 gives -0.82 AA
